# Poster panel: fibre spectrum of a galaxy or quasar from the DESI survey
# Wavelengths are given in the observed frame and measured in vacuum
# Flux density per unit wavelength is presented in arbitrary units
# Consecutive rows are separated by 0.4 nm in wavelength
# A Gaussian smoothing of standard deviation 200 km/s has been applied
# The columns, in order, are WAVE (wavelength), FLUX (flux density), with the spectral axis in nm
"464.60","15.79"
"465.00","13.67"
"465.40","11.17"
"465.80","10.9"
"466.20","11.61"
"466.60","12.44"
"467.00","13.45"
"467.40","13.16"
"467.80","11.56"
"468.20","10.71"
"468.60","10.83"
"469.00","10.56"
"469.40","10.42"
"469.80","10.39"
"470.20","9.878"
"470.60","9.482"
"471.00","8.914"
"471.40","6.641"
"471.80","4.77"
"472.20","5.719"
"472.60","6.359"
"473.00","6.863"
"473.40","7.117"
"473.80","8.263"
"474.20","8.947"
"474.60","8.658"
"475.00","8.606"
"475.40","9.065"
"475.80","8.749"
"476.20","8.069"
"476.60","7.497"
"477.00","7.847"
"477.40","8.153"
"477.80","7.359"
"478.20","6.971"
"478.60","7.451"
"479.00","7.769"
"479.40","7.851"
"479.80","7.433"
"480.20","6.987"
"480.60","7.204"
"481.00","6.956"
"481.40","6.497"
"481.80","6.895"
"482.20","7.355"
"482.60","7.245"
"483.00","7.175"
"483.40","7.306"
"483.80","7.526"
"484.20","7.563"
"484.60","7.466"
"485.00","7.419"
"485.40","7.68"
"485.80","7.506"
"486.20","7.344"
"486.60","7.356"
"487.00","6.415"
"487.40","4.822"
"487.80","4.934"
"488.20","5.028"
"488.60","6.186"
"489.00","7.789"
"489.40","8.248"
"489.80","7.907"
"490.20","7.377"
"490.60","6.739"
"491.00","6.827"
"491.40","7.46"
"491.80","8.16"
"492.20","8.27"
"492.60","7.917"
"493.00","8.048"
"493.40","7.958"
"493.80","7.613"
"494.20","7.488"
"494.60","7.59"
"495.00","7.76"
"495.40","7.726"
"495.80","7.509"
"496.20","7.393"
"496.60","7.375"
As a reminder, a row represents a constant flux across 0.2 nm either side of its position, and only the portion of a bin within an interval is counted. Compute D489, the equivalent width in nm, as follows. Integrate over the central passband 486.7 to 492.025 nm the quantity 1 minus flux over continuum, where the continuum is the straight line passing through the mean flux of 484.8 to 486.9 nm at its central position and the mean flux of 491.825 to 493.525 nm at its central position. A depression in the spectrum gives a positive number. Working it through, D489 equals 0.67 nm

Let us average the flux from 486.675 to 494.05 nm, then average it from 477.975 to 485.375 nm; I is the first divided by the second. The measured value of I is 0.97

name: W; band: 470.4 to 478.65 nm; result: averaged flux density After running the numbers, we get 7.69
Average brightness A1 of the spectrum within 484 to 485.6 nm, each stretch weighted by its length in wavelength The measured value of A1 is 7.53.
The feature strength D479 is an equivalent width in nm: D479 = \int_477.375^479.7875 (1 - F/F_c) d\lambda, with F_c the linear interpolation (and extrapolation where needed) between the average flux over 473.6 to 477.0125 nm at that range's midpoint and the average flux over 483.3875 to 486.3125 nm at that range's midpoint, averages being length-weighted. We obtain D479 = 0.17 nm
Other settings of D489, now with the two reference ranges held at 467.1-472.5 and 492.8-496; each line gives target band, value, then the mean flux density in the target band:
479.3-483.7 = 0.75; 7.17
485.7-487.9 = 0.49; 6.41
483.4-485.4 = 0.22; 7.49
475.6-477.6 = 0.21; 8.06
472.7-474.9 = 0.30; 7.93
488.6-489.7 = 0.06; 7.68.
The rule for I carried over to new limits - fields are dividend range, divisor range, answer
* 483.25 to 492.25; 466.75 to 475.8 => 0.78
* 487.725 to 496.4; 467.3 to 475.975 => 0.84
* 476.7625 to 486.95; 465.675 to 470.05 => 0.64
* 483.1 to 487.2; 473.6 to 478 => 0.89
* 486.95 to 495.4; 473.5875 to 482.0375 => 0.93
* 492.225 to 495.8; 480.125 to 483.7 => 1.10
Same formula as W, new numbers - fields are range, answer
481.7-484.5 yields 7.32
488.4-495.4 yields 7.61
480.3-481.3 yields 7.01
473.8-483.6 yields 7.68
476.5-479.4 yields 7.6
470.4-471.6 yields 8.35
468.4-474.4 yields 8.34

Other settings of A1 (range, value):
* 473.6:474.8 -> 8.62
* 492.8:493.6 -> 8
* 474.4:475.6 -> 8.78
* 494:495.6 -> 7.64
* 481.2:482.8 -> 7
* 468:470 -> 10.6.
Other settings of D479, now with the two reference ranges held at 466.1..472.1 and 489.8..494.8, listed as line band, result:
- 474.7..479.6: 0.72 nm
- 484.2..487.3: 0.41 nm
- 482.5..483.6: 0.18 nm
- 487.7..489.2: 0.37 nm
